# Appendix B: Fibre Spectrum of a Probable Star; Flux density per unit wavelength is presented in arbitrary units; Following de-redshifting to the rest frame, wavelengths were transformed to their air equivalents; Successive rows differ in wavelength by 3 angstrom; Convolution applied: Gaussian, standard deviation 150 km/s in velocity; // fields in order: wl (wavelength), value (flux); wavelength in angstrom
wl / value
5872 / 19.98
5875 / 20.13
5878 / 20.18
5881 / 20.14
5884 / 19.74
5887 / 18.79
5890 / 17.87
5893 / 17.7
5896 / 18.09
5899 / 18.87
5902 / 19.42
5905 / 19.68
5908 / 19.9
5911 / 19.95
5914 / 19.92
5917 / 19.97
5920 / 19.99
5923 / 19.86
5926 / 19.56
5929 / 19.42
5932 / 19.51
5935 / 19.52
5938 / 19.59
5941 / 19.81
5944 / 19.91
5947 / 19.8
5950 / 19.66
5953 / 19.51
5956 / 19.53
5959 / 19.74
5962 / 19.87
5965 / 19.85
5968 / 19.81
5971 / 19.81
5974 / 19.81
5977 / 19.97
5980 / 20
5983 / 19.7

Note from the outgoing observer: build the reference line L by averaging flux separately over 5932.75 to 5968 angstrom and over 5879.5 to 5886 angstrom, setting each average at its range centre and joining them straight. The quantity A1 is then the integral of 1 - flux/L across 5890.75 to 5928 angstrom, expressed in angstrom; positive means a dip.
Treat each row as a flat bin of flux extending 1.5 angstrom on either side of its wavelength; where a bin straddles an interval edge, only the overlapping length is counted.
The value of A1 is 0.8 angstrom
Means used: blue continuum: 19.9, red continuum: 19.7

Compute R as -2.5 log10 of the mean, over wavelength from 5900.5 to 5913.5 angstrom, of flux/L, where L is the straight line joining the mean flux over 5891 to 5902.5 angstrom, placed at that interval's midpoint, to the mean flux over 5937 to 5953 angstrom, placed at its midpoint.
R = -0.06 mag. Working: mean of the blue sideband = 18.4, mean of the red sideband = 19.7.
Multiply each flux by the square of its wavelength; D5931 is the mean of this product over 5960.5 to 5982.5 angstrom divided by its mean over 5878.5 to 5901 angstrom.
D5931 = 1.1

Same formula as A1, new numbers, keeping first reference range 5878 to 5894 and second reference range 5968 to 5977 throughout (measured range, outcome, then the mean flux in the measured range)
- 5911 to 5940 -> -0.5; 19.7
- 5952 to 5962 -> 0.0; 19.6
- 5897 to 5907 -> -0.1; 19.3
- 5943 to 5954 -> -0.1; 19.7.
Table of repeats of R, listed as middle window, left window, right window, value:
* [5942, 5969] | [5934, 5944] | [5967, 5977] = 0.001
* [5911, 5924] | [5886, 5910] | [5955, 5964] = -0.046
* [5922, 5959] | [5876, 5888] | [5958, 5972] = 0.009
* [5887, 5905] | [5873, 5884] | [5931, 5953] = 0.081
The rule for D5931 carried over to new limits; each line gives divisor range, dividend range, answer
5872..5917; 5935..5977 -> 1.04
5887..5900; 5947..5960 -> 1.10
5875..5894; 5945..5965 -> 1.05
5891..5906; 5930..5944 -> 1.06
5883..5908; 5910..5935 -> 1.06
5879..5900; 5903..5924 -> 1.07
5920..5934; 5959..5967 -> 1.02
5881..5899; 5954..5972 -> 1.09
